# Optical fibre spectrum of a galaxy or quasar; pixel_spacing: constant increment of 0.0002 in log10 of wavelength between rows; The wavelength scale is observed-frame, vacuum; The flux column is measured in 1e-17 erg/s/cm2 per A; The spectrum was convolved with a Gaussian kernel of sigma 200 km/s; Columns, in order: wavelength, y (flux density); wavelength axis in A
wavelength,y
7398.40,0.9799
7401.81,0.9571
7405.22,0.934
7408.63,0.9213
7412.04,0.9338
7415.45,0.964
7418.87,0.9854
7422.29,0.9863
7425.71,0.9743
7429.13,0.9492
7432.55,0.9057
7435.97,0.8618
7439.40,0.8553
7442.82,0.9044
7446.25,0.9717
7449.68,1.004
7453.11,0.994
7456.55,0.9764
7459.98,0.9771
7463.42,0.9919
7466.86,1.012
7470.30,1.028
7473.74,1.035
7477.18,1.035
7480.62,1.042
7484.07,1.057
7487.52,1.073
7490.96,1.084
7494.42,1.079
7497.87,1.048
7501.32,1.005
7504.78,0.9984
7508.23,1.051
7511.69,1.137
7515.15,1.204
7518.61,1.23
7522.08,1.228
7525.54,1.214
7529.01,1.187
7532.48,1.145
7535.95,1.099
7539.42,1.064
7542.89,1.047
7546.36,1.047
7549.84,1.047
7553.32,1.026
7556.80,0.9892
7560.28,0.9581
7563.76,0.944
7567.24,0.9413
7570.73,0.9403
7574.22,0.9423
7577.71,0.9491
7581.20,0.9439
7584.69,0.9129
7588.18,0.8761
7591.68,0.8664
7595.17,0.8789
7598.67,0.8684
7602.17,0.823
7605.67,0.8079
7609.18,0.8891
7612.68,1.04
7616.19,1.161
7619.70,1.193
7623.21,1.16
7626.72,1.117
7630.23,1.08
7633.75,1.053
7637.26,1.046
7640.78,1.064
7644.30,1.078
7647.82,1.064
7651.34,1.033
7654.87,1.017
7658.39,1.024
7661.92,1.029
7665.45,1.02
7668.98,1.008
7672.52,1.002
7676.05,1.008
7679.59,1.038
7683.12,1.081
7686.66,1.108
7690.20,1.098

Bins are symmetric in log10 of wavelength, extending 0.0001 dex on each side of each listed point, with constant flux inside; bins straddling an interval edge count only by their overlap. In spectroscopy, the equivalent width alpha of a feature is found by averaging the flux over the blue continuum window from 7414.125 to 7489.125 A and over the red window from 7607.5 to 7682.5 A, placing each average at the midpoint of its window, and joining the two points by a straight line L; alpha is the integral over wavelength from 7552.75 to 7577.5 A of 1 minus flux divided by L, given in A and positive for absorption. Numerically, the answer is 1.6 A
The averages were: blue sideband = 0.981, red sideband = 1.05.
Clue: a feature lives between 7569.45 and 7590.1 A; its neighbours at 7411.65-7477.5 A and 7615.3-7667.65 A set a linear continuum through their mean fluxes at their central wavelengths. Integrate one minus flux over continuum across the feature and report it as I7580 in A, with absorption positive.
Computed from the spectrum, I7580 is 2.25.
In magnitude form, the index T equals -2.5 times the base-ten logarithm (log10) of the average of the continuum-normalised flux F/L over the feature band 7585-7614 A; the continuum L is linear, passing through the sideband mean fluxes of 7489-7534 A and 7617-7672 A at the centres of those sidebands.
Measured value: 0.23 mag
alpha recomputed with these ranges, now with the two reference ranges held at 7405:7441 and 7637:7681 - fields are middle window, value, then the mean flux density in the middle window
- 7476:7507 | -2.7 A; 1.05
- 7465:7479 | -1.1 A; 1.03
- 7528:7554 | -2.6 A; 1.08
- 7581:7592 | 1.1 A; 0.898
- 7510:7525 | -3.5 A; 1.2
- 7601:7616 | 1.3 A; 0.921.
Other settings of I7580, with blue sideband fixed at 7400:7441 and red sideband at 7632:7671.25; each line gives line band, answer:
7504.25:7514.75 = -1.20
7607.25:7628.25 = -1.37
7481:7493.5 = -1.33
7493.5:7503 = -0.69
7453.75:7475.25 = -1.06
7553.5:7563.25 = 0.19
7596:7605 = 1.52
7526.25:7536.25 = -1.74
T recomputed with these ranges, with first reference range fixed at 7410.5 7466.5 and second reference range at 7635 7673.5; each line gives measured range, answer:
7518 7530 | -0.23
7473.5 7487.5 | -0.08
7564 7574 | 0.07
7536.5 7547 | -0.07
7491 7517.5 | -0.11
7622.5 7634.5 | -0.08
